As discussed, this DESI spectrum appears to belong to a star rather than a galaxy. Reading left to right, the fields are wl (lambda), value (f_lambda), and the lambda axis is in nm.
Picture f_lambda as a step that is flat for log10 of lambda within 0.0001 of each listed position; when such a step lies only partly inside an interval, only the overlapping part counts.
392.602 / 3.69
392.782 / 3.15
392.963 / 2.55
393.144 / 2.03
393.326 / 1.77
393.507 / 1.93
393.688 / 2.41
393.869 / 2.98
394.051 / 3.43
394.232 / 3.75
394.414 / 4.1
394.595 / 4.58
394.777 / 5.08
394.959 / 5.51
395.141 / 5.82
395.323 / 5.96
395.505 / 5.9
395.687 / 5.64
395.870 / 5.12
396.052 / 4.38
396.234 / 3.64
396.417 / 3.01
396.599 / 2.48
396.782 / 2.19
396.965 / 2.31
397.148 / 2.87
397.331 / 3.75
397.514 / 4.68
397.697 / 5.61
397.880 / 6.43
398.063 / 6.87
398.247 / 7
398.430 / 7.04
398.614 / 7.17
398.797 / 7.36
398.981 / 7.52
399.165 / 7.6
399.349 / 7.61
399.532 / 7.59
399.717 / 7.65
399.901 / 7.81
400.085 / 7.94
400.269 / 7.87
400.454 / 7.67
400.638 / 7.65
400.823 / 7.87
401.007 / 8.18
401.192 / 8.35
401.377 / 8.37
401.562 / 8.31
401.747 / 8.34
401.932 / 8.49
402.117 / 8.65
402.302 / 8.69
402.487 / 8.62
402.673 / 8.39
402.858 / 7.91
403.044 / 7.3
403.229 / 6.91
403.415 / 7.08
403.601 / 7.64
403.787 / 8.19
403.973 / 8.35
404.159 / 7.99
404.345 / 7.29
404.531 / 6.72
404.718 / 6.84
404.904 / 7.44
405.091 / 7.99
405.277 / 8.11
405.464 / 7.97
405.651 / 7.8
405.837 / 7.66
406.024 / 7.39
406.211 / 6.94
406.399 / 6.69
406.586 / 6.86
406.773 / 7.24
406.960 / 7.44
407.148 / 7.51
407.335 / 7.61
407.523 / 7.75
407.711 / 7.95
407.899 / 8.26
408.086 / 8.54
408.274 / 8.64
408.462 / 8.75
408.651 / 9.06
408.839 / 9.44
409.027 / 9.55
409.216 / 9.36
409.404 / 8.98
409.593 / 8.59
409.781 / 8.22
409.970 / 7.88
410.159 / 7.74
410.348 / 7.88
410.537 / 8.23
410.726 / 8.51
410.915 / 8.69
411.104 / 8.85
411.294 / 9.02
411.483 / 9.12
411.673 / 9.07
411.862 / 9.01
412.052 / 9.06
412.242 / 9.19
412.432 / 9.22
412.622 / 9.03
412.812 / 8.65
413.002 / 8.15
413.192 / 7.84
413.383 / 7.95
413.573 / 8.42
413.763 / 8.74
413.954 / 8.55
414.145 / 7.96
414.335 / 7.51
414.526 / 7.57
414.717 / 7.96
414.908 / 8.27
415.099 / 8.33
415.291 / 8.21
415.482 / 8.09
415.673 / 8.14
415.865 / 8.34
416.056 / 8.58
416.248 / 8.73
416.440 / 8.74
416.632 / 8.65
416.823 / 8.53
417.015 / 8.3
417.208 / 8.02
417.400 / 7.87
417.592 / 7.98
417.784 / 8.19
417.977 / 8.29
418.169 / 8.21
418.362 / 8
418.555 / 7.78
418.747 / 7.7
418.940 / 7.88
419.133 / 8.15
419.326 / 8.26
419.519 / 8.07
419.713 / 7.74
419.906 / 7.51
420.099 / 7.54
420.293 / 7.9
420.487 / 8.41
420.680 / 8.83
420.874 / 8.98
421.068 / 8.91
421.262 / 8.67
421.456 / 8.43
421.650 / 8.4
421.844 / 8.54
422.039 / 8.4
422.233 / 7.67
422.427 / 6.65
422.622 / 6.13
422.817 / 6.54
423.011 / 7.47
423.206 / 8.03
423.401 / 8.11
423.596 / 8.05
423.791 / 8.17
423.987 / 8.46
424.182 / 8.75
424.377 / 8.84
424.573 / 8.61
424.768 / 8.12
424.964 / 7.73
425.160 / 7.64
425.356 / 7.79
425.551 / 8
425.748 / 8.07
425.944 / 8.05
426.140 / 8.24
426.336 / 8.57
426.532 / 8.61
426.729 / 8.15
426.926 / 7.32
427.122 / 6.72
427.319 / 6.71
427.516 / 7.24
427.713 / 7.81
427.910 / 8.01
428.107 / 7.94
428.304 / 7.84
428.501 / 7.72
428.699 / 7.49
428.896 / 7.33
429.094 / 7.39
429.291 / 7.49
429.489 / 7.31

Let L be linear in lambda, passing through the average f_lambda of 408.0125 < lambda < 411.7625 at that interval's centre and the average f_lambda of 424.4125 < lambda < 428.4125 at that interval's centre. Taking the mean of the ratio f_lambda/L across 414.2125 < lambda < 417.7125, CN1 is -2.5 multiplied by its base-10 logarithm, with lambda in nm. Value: 0.024 mag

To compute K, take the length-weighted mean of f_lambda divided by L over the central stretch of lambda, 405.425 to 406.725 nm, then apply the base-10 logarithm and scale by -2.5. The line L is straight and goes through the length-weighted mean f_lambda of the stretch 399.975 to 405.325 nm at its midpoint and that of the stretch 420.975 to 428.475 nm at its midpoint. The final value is 0.09 mag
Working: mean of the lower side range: 7.9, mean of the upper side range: 7.93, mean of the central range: 7.3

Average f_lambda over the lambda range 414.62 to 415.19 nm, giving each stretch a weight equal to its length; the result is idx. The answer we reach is 8.19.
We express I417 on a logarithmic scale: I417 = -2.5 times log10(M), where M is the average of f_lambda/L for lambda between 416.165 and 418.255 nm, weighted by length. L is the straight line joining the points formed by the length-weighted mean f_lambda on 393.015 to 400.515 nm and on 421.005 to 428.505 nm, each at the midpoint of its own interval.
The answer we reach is -0.16 mag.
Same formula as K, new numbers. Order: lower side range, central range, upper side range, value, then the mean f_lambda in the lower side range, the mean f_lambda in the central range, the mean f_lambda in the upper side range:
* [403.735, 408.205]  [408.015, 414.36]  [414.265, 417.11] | -0.089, 7.61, 8.64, 8.27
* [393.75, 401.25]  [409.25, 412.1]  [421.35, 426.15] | -0.247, 5.74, 8.6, 7.95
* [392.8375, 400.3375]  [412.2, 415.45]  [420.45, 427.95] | -0.205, 5.04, 8.31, 7.99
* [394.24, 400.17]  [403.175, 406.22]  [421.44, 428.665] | -0.222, 5.55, 7.57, 7.87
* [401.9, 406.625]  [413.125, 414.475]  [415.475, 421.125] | -0.012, 7.69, 8.13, 8.21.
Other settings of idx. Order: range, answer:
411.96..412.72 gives 9.12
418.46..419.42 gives 7.96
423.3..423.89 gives 8.1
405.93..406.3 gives 7.17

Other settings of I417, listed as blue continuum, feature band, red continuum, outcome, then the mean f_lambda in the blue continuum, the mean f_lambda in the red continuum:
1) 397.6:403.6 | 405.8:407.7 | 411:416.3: 0.104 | 7.68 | 8.48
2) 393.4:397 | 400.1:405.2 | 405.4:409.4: -0.223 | 4.03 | 8.04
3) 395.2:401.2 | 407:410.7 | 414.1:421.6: -0.166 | 6.06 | 8.19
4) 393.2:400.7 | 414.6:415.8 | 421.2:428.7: -0.168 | 5.29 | 7.89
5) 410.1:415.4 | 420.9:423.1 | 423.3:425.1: 0.066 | 8.46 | 8.3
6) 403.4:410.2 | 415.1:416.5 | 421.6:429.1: -0.066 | 7.94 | 7.83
